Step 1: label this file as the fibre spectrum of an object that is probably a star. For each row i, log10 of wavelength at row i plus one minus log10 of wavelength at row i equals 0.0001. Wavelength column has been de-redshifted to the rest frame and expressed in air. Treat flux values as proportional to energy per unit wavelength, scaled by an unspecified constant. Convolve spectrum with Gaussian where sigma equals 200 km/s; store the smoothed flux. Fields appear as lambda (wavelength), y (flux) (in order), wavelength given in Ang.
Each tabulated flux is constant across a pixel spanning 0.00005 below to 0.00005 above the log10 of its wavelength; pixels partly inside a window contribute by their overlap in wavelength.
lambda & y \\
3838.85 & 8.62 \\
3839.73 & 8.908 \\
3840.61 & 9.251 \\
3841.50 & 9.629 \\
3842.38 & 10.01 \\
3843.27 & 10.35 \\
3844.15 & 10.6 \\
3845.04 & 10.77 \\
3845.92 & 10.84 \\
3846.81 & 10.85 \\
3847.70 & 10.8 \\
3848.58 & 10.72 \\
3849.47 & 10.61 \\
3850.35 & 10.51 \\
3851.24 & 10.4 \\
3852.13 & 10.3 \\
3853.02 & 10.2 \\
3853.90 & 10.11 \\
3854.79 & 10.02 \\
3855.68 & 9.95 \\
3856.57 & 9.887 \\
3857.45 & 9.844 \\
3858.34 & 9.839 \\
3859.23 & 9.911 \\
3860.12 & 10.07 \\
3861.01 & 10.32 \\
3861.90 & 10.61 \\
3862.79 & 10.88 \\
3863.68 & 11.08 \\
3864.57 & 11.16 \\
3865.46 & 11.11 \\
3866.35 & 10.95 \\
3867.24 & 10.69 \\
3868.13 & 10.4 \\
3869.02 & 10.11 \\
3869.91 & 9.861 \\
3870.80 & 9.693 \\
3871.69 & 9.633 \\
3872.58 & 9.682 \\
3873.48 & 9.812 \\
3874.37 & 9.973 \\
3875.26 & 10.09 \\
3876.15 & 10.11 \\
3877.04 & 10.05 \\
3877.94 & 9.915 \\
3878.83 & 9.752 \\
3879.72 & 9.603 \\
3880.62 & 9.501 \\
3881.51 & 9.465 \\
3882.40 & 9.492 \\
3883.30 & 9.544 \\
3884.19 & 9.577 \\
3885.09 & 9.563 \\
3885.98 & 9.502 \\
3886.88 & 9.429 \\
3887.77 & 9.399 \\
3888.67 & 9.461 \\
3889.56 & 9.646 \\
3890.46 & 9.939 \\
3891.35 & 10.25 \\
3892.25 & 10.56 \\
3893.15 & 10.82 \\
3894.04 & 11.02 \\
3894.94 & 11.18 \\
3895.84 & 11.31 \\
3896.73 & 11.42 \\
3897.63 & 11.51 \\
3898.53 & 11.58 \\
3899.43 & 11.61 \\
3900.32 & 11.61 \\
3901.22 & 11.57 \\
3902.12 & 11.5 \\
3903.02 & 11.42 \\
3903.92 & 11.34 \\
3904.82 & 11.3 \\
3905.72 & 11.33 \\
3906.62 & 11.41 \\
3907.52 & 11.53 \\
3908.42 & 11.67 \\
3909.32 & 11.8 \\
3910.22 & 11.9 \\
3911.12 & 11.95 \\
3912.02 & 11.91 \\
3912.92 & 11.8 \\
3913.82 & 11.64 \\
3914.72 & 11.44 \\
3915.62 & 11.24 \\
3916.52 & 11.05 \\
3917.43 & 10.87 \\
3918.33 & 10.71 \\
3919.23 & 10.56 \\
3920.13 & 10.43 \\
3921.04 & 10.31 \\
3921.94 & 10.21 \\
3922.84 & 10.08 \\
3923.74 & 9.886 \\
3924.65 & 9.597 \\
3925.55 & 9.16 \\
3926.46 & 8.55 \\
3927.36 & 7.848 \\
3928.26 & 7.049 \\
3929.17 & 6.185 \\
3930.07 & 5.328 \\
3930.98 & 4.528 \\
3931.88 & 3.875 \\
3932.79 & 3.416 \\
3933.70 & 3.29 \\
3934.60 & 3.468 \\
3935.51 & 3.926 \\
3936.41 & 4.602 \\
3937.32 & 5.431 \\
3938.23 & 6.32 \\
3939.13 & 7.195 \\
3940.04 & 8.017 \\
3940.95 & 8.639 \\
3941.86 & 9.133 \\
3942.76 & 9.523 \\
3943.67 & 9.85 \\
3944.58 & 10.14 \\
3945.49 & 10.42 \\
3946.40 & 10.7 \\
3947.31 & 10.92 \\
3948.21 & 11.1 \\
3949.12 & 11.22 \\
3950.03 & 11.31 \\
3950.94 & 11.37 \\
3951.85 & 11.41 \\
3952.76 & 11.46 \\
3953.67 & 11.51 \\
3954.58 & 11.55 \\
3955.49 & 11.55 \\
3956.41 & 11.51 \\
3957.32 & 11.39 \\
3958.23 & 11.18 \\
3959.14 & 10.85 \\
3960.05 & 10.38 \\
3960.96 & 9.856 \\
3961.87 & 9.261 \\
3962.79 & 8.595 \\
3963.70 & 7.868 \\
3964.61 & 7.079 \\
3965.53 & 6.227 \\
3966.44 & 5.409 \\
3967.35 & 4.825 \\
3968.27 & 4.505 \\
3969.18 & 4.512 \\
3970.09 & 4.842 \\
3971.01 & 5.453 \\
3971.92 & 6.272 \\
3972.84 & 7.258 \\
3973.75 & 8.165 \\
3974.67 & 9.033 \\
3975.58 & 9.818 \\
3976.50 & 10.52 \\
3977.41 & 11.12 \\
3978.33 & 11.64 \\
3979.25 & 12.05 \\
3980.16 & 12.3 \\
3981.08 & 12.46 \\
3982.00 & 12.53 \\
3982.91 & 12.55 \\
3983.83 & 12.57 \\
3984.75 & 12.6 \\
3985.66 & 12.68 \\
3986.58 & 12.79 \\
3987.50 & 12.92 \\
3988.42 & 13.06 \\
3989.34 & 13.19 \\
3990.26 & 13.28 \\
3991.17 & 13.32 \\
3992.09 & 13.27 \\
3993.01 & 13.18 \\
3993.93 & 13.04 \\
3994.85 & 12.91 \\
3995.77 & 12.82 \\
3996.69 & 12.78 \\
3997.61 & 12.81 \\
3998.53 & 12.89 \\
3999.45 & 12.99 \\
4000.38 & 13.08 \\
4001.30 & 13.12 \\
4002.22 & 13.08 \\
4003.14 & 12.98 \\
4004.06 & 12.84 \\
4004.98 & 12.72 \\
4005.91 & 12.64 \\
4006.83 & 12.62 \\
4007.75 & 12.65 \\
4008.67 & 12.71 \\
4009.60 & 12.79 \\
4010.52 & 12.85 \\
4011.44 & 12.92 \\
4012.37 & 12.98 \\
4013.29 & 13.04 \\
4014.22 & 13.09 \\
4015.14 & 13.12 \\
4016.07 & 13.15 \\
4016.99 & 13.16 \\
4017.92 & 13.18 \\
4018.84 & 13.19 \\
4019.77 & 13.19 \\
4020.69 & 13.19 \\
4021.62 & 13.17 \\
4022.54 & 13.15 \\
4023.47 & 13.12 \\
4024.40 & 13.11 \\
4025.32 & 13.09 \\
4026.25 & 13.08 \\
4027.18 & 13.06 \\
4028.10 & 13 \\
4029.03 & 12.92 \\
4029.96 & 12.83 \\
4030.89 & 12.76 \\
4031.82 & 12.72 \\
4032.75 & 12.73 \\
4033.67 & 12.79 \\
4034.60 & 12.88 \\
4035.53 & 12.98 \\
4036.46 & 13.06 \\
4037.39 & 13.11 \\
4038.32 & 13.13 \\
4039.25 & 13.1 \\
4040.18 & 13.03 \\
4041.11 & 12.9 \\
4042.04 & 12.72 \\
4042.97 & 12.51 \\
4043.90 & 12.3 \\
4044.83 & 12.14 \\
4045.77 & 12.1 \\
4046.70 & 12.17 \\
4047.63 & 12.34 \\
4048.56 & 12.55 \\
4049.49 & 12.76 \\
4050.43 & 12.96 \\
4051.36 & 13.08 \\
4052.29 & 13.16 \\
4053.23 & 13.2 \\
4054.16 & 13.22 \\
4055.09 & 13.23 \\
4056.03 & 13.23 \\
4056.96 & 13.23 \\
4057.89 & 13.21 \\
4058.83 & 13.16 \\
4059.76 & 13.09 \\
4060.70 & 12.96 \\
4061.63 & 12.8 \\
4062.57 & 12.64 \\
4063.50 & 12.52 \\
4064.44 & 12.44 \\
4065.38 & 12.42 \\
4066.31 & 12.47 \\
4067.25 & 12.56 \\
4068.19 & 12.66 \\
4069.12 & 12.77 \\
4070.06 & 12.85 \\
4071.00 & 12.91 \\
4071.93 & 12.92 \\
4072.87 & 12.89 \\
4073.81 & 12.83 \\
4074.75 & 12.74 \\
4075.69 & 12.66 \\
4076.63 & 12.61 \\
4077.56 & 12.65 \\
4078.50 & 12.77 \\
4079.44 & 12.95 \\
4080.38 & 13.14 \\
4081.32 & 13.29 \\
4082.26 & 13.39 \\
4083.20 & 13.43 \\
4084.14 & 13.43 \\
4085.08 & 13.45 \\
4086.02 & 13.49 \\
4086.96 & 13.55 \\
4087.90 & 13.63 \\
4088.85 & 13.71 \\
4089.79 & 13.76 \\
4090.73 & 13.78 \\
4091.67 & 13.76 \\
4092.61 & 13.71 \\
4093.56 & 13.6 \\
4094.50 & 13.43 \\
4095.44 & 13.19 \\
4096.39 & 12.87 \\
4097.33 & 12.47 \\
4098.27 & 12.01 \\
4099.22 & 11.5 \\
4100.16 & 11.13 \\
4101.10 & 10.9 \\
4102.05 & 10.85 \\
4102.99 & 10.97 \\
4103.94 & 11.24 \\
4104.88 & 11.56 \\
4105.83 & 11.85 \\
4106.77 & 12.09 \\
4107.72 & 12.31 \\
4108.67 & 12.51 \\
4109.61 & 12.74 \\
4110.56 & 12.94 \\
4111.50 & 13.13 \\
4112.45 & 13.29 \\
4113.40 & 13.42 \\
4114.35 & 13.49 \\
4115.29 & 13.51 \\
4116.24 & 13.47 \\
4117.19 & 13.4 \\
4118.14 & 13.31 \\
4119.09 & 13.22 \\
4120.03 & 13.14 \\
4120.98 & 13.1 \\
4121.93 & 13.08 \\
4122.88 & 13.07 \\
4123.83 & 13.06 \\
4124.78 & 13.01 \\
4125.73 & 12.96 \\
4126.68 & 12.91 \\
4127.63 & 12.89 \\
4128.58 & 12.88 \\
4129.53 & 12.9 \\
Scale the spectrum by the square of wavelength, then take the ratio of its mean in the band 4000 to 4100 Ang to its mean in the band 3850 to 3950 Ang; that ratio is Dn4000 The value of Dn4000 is 1.4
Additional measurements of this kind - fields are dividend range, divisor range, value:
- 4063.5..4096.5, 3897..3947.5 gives 1.52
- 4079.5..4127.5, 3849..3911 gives 1.38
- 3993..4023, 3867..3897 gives 1.38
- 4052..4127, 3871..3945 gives 1.48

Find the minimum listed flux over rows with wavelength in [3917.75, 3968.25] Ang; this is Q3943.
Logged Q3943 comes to 3.29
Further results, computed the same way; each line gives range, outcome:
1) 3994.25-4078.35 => 12.1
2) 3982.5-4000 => 12.55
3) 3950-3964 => 7.868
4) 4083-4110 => 10.85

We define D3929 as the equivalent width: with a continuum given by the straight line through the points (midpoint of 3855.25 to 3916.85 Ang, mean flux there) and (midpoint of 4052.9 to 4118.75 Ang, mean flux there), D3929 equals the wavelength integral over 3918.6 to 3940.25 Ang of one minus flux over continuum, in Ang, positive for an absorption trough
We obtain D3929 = 7.81 Ang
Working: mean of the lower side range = 10.6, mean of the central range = 7.07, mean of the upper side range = 12.8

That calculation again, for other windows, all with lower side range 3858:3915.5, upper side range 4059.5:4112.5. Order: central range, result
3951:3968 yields 2.74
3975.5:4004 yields -2.25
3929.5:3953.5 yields 6.92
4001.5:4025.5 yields -2.07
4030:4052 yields -0.87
